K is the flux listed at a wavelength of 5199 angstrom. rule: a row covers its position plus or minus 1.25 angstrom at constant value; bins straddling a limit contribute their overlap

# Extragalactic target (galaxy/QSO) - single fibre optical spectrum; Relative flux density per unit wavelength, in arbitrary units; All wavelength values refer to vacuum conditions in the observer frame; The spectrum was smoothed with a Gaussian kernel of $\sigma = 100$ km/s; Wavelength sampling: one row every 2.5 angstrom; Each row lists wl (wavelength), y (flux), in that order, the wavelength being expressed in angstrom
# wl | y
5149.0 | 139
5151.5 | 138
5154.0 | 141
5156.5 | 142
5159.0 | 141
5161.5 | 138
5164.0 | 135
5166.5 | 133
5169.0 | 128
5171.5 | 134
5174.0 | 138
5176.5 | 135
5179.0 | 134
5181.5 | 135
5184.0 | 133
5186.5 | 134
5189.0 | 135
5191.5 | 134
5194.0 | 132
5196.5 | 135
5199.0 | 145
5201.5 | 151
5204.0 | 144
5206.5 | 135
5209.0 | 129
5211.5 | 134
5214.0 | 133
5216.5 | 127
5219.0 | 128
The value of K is 145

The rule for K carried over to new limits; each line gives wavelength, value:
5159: 141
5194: 132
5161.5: 138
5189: 135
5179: 134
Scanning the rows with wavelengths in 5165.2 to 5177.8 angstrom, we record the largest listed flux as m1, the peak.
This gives 138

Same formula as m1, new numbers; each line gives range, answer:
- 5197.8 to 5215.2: 151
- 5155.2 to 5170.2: 142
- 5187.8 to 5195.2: 135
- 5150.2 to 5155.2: 141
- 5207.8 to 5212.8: 134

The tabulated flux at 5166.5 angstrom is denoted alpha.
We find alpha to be 133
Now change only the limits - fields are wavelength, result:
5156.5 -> 142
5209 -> 129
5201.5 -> 151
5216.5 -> 127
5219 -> 128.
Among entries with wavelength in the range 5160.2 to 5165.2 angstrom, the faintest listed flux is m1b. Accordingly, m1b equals 135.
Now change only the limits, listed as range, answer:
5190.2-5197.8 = 132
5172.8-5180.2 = 134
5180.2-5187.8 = 133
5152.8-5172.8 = 128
